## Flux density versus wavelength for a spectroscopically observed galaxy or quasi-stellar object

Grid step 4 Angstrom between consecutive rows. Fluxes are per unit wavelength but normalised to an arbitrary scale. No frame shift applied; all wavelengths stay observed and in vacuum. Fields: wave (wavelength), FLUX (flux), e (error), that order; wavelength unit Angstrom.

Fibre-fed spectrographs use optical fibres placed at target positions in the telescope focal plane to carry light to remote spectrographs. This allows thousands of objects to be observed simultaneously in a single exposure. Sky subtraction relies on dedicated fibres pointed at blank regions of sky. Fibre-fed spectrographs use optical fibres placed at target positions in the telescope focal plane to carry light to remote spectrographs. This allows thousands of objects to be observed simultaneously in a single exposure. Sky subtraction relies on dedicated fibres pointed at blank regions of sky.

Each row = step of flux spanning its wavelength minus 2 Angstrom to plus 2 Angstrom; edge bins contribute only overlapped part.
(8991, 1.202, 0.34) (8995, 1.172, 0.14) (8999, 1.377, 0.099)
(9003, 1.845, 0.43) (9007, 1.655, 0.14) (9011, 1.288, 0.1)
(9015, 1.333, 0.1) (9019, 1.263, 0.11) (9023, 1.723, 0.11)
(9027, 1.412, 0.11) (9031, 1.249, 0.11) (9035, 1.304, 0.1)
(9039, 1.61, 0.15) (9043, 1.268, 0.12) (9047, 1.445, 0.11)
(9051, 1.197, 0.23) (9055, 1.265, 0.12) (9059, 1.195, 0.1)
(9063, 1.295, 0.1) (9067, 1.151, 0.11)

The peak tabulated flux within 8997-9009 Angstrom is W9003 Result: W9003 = 1.845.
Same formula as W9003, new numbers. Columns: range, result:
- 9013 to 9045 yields 1.723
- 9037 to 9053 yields 1.61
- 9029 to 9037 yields 1.304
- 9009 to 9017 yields 1.333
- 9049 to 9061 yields 1.265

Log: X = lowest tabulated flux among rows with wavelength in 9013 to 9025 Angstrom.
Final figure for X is 1.263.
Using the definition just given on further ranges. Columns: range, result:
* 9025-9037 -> 1.249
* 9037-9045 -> 1.268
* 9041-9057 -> 1.197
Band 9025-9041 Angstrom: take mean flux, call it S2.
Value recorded 1.39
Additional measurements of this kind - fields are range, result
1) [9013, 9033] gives 1.4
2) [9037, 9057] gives 1.36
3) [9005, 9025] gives 1.45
